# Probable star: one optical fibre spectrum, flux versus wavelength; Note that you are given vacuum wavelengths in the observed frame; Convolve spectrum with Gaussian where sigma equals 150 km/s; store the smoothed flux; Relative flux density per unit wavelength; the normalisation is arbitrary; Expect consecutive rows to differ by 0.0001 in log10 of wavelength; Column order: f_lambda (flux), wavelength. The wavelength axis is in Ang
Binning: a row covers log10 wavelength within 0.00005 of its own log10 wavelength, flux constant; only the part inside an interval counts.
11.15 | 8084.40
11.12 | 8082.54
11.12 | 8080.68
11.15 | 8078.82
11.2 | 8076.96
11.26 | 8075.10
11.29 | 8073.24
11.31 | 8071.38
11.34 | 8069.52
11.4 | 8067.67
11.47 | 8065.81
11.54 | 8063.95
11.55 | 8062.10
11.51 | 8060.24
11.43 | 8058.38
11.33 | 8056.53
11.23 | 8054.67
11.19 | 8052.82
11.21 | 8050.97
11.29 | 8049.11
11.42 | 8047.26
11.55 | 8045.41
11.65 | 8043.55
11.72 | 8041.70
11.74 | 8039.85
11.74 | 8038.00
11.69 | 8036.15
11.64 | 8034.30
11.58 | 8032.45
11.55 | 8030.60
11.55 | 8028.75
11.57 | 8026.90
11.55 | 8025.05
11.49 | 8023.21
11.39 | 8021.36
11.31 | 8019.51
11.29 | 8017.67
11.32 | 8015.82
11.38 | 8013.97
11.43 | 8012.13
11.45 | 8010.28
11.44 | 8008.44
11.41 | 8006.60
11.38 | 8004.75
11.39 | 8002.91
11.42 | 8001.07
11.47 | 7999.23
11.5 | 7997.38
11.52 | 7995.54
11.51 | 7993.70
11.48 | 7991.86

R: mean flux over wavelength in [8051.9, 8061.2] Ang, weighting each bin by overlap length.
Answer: 11.3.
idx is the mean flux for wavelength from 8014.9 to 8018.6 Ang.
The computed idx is 11.3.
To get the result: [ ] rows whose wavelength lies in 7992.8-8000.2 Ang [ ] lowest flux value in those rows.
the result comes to 11.47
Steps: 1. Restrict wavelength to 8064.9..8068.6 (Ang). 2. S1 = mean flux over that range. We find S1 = 11.5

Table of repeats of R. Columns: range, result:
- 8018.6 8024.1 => 11.4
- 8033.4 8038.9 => 11.7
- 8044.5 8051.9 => 11.4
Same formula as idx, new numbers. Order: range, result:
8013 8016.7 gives 11.4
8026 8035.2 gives 11.6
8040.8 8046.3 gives 11.6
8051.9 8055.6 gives 11.2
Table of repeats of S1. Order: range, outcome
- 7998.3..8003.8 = 11.4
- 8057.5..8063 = 11.5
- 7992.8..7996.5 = 11.5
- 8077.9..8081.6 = 11.1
